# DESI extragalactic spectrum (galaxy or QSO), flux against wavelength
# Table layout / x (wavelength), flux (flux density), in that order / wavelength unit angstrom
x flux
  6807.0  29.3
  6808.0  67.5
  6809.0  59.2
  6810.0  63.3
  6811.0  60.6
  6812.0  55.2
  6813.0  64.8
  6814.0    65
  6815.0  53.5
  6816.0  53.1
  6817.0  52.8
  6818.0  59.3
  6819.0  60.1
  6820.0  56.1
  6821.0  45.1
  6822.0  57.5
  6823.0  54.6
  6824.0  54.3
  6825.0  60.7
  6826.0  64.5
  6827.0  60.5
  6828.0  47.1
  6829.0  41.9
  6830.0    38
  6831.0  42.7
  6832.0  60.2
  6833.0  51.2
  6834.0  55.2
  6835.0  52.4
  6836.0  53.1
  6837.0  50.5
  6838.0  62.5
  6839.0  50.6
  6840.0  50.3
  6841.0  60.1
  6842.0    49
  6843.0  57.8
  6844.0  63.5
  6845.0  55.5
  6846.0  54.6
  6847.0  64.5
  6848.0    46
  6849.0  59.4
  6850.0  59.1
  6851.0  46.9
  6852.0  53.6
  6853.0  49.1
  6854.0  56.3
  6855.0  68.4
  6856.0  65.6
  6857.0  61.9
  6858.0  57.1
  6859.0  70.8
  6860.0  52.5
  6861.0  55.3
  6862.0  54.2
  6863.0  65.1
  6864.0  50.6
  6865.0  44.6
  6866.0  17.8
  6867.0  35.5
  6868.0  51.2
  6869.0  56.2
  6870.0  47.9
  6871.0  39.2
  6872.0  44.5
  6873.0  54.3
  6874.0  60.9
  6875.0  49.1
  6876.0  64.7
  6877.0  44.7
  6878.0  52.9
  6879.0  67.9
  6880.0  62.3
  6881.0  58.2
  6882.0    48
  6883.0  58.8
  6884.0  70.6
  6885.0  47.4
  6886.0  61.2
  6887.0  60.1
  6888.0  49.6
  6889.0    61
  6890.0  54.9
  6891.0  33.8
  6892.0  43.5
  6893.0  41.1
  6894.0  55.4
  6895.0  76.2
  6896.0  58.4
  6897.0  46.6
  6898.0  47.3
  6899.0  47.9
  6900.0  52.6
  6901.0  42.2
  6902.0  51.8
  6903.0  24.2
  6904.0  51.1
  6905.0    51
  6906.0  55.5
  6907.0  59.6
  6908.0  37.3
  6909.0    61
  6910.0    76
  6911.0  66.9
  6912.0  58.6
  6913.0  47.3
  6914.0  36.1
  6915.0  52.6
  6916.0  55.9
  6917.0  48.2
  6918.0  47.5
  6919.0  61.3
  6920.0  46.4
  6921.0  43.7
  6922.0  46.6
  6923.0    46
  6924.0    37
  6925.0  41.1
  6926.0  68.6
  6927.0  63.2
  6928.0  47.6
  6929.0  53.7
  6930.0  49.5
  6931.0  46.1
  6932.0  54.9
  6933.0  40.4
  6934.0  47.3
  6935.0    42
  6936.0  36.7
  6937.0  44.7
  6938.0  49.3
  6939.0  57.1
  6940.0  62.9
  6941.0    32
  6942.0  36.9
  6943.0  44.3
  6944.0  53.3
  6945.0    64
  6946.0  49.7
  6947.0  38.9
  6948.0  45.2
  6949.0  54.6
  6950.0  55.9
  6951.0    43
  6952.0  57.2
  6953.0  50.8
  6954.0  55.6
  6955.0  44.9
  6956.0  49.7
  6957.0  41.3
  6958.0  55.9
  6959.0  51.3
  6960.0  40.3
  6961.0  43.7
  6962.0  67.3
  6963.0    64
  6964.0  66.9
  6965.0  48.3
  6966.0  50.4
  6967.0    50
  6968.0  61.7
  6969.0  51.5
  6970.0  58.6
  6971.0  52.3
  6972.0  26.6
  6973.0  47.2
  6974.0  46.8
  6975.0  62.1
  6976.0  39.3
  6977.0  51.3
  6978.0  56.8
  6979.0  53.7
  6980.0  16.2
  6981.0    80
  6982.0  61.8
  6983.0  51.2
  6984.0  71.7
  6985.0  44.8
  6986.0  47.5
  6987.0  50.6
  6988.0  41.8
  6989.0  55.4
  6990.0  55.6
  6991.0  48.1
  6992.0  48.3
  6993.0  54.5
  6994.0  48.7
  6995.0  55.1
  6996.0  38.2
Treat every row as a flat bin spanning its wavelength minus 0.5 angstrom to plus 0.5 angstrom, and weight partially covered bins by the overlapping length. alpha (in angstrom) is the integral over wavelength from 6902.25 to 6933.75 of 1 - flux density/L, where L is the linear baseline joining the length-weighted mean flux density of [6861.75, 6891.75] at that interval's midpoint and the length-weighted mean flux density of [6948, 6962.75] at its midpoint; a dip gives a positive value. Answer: 0.4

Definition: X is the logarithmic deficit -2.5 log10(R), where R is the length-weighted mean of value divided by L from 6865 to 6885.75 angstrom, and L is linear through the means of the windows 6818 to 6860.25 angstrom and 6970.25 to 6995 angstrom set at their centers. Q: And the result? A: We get 0.05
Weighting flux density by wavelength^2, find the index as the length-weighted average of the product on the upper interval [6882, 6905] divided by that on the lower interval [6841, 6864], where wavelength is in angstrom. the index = 0.9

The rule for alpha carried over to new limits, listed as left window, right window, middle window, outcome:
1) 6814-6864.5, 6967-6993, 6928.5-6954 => 1.9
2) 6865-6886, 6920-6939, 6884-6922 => -1.6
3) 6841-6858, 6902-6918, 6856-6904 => 1.9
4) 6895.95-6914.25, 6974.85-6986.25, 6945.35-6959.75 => 0.7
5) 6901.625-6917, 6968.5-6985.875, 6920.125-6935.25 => 1.0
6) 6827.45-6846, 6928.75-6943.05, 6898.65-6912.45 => -1.2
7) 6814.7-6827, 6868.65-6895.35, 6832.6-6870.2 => 0.7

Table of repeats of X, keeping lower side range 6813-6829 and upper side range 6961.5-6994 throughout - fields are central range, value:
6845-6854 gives 0.02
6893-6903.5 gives 0.09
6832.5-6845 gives 0.02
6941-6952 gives 0.11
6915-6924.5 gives 0.12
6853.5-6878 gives 0.04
